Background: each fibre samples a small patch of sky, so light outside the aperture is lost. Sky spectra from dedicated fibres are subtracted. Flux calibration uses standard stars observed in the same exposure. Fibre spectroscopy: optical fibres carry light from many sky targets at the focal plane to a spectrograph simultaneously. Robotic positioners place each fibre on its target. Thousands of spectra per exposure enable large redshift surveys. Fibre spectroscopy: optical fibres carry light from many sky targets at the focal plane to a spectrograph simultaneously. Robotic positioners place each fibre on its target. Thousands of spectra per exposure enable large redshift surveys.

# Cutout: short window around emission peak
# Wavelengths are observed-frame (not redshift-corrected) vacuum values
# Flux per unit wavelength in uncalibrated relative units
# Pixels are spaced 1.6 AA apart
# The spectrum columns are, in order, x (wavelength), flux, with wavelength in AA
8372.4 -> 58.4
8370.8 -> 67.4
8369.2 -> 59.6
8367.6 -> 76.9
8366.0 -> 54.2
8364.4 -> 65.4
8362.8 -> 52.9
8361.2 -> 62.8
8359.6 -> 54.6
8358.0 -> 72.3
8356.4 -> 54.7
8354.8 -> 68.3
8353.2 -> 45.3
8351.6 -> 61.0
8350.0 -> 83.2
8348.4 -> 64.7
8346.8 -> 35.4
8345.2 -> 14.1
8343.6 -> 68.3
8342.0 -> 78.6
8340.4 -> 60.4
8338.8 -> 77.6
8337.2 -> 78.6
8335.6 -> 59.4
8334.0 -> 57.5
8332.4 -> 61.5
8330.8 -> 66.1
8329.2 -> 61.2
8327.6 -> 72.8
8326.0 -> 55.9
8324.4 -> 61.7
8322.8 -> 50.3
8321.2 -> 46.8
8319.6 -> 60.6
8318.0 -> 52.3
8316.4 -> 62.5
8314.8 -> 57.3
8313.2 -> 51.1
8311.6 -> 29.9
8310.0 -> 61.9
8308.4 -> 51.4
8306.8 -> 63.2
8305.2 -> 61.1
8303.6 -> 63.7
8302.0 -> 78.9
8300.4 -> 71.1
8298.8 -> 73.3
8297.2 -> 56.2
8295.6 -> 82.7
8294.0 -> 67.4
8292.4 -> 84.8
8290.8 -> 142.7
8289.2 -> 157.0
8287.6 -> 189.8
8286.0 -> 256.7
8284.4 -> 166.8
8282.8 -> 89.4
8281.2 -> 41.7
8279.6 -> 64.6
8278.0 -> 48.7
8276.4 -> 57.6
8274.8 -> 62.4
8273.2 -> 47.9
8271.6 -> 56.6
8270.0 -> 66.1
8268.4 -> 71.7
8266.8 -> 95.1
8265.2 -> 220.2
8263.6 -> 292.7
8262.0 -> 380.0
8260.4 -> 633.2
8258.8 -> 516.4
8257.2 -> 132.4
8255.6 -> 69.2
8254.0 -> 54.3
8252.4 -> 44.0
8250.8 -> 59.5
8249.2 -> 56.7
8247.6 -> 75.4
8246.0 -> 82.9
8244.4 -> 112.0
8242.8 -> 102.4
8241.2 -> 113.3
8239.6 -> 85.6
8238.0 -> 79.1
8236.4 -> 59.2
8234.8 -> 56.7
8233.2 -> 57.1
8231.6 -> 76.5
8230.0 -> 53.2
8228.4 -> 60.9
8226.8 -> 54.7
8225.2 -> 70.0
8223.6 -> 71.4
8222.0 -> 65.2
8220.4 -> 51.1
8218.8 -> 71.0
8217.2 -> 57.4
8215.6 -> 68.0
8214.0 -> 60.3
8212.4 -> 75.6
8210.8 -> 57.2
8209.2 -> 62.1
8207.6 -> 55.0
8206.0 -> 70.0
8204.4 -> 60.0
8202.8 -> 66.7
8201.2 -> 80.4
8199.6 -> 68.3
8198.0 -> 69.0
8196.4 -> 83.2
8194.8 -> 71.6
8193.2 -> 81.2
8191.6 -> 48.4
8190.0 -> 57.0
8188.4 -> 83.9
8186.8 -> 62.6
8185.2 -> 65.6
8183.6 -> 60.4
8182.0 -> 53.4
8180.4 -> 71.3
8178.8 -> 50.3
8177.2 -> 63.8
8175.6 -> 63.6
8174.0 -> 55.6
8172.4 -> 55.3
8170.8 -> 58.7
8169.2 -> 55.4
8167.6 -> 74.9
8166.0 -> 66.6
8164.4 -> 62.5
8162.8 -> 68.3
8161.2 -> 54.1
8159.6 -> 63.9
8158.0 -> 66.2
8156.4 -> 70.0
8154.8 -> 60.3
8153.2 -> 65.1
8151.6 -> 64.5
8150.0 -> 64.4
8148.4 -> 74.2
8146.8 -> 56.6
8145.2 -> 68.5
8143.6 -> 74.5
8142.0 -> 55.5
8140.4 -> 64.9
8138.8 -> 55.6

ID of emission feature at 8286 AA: [N II] 6583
